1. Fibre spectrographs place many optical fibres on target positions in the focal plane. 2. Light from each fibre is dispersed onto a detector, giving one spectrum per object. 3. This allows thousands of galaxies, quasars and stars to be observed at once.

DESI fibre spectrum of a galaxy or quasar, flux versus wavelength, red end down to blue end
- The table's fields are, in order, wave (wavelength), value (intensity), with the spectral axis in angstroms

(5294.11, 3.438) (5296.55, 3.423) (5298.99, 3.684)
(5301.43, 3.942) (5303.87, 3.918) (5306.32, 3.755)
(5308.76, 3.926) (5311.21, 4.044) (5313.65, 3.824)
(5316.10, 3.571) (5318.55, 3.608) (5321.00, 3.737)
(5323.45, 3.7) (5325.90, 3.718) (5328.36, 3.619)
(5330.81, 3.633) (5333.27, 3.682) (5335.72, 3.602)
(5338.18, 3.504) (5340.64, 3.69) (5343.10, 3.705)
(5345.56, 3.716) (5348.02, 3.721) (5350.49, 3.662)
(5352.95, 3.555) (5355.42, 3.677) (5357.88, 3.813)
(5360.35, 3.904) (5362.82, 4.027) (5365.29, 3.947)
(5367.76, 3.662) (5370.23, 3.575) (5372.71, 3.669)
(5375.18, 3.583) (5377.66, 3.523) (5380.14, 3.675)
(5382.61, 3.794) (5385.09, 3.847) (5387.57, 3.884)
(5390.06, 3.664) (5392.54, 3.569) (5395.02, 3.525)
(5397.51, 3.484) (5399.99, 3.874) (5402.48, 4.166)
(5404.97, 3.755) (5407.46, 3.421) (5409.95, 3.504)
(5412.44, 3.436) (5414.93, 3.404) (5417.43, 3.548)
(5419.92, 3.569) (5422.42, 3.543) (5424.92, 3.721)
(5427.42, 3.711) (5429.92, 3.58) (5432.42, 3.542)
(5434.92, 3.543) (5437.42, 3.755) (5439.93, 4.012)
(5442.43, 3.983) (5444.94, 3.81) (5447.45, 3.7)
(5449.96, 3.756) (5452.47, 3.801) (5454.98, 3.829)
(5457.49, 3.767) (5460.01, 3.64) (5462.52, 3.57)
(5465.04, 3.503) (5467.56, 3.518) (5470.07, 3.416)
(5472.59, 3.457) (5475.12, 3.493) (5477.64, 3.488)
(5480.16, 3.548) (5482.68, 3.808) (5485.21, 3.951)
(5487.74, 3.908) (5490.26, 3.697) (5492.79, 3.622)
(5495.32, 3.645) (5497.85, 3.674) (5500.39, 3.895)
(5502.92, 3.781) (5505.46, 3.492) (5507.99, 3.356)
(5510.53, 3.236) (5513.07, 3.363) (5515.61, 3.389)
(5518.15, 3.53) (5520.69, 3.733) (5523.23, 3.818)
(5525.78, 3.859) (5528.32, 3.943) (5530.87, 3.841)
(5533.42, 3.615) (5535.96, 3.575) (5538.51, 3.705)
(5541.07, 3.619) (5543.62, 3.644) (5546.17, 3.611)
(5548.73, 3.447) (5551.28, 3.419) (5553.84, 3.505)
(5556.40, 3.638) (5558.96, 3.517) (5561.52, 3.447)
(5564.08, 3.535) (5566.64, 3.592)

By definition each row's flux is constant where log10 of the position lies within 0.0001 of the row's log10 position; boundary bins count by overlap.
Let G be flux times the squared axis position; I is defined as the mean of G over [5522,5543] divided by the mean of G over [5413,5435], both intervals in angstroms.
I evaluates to 1.09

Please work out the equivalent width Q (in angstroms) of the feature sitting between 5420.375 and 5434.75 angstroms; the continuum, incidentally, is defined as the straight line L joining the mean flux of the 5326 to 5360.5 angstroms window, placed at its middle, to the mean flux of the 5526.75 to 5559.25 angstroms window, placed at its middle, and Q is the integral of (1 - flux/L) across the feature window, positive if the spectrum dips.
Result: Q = 0.2 angstroms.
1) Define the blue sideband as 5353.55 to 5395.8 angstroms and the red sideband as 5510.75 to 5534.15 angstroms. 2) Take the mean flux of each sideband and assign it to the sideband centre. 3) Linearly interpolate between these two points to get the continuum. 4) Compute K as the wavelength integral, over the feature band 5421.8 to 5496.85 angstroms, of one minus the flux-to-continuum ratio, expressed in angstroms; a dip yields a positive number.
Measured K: 0.2 angstroms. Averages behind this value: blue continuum 3.73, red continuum 3.66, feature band 3.68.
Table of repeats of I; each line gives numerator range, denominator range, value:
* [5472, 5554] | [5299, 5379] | 1.04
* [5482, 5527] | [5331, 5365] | 1.04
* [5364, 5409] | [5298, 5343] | 1.02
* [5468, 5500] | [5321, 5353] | 1.05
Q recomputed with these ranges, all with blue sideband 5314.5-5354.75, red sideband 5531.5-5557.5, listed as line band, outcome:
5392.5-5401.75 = -0.04 angstroms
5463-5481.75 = 0.57 angstroms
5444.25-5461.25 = -0.67 angstroms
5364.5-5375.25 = -0.14 angstroms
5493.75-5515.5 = 0.30 angstroms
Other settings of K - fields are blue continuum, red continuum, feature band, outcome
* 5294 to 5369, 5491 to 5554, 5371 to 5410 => 0.0 angstroms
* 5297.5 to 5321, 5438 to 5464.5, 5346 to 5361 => 0.3 angstroms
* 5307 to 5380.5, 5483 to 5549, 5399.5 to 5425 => 0.5 angstroms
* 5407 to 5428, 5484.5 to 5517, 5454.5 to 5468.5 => -0.2 angstroms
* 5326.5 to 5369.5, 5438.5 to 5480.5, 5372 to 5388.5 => 0.0 angstroms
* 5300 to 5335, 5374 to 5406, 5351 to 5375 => -0.1 angstroms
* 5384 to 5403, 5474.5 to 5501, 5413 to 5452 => 0.5 angstroms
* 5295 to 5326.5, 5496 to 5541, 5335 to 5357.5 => 0.5 angstroms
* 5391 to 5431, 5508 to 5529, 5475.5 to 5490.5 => -0.5 angstroms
